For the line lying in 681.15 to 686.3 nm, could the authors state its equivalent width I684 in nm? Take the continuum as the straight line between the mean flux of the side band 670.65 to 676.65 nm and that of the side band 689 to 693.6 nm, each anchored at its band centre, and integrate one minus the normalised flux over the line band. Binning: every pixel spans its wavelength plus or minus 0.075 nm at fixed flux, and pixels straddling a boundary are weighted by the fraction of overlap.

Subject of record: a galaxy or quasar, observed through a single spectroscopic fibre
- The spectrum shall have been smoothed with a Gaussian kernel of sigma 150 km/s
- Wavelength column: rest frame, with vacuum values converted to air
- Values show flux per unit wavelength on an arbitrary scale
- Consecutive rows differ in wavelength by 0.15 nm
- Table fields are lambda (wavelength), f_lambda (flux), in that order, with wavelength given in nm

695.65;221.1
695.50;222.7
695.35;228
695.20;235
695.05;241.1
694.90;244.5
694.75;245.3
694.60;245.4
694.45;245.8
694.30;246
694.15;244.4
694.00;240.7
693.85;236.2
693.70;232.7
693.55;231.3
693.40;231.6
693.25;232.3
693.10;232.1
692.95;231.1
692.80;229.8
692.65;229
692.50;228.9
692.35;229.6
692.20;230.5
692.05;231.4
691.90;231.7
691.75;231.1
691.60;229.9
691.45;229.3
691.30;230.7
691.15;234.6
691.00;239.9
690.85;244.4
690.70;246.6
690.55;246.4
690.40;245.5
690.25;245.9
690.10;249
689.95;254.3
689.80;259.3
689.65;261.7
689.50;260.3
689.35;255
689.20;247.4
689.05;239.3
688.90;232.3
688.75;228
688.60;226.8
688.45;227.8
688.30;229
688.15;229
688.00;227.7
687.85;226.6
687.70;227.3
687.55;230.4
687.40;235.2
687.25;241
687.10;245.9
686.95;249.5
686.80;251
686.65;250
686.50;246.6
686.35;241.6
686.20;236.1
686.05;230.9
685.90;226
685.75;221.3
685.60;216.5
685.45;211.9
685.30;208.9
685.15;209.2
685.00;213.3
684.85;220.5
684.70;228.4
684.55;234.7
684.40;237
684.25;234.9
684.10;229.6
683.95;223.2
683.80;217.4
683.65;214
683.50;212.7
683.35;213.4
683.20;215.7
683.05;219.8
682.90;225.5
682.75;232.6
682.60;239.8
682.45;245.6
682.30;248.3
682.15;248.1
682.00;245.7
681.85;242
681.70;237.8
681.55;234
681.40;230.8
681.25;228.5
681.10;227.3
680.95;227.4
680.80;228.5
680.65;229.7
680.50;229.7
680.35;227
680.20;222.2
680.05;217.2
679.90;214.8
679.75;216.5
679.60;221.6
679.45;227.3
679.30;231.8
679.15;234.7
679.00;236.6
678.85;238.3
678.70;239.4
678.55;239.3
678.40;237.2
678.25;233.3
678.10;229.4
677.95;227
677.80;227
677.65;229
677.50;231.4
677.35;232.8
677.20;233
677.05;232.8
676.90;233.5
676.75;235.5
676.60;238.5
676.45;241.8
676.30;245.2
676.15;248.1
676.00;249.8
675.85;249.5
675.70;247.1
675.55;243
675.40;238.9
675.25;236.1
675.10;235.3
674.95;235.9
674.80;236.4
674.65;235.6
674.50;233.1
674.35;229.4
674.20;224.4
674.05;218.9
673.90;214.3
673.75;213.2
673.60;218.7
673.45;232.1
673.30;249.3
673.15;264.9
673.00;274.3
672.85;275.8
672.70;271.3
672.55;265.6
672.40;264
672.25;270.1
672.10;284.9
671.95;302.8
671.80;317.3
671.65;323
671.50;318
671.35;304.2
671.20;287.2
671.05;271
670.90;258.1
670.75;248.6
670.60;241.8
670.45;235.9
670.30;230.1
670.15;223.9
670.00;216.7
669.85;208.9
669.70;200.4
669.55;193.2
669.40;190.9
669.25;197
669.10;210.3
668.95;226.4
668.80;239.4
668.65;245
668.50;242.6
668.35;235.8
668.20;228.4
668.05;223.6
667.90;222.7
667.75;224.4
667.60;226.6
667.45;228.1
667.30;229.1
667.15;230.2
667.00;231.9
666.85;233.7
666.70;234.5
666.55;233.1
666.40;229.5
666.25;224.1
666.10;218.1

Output 0.39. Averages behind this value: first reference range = 255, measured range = 228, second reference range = 239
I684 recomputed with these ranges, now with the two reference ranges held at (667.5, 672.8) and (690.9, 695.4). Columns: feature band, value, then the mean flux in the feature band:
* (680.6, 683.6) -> 0.12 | 232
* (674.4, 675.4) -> 0.04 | 236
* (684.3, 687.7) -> 0.11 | 231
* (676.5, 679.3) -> 0.11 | 234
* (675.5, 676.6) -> -0.01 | 246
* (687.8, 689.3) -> 0.04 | 232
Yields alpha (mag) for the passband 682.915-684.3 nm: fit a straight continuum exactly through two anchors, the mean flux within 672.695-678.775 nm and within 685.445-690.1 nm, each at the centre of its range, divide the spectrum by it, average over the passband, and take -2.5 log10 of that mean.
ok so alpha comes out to 0.09 mag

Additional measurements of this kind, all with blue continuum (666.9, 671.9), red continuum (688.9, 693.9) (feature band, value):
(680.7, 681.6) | 0.05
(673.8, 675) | 0.05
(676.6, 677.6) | 0.03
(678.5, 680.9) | 0.05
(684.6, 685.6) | 0.11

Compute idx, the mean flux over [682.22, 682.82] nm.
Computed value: 242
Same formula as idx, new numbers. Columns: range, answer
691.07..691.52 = 232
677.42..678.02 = 229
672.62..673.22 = 272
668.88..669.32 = 211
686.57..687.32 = 248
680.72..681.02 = 228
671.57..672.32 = 300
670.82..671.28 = 272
